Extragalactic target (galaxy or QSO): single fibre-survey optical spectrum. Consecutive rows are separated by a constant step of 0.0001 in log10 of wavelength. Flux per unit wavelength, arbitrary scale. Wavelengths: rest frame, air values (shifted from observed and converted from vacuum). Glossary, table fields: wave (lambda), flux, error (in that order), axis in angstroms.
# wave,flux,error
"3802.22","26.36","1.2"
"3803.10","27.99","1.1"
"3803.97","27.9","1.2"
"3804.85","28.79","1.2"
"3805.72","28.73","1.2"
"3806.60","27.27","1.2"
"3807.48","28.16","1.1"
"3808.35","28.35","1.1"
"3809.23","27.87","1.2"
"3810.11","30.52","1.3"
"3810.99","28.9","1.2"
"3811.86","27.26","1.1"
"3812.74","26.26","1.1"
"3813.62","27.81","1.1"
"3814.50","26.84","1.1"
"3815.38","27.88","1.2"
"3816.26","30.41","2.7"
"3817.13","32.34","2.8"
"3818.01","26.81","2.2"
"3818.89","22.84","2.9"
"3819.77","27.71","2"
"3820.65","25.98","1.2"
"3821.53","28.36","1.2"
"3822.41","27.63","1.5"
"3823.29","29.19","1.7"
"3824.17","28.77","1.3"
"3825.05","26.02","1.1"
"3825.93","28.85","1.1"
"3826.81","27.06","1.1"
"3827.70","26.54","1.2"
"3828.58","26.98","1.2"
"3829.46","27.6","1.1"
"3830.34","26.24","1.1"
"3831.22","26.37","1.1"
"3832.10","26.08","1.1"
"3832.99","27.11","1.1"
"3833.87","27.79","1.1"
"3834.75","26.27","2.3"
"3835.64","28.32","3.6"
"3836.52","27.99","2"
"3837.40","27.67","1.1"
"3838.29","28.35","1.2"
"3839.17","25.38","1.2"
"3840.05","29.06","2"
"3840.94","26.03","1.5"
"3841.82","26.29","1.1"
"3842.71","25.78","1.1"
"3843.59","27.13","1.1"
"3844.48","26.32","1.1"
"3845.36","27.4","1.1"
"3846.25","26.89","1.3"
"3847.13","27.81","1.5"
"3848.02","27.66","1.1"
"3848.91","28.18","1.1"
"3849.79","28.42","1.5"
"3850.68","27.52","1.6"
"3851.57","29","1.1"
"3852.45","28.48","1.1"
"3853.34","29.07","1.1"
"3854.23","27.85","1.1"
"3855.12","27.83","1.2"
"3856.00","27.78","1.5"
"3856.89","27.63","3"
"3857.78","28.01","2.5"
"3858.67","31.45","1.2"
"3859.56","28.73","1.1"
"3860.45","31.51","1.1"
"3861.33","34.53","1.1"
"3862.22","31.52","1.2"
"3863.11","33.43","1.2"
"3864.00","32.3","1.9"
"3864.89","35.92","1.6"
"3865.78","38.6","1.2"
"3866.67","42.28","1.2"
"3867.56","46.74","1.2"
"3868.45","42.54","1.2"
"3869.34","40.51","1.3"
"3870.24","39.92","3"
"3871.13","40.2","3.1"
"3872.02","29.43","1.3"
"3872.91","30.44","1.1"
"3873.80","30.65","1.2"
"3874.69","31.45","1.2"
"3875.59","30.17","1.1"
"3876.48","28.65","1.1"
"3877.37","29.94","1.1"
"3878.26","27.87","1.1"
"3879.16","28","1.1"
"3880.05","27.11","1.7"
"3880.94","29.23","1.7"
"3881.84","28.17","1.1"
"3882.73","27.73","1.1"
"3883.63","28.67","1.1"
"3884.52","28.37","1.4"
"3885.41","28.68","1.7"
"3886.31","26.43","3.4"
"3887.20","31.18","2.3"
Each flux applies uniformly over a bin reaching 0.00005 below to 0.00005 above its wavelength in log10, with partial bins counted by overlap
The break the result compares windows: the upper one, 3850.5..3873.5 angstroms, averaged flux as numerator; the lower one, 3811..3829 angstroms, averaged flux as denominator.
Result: 1.2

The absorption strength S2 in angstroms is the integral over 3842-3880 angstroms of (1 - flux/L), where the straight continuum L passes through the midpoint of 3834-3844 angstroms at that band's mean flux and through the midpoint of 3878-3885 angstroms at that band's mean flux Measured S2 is -4.9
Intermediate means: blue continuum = 27.1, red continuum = 28.2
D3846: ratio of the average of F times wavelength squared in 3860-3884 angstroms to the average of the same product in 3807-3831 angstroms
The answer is 1.23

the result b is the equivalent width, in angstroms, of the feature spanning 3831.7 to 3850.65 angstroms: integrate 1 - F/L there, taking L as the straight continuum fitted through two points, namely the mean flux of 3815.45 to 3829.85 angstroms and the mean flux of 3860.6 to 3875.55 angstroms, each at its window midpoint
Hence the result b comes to 2.3 angstroms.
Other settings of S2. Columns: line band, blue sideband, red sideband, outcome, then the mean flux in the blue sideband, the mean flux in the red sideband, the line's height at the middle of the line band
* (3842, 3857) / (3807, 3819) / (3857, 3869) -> 2.5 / 28.2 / 35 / 33.2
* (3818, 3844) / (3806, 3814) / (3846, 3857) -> 0.9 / 28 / 28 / 28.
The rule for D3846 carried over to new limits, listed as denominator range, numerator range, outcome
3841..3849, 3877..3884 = 1.07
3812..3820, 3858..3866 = 1.22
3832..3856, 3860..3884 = 1.23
